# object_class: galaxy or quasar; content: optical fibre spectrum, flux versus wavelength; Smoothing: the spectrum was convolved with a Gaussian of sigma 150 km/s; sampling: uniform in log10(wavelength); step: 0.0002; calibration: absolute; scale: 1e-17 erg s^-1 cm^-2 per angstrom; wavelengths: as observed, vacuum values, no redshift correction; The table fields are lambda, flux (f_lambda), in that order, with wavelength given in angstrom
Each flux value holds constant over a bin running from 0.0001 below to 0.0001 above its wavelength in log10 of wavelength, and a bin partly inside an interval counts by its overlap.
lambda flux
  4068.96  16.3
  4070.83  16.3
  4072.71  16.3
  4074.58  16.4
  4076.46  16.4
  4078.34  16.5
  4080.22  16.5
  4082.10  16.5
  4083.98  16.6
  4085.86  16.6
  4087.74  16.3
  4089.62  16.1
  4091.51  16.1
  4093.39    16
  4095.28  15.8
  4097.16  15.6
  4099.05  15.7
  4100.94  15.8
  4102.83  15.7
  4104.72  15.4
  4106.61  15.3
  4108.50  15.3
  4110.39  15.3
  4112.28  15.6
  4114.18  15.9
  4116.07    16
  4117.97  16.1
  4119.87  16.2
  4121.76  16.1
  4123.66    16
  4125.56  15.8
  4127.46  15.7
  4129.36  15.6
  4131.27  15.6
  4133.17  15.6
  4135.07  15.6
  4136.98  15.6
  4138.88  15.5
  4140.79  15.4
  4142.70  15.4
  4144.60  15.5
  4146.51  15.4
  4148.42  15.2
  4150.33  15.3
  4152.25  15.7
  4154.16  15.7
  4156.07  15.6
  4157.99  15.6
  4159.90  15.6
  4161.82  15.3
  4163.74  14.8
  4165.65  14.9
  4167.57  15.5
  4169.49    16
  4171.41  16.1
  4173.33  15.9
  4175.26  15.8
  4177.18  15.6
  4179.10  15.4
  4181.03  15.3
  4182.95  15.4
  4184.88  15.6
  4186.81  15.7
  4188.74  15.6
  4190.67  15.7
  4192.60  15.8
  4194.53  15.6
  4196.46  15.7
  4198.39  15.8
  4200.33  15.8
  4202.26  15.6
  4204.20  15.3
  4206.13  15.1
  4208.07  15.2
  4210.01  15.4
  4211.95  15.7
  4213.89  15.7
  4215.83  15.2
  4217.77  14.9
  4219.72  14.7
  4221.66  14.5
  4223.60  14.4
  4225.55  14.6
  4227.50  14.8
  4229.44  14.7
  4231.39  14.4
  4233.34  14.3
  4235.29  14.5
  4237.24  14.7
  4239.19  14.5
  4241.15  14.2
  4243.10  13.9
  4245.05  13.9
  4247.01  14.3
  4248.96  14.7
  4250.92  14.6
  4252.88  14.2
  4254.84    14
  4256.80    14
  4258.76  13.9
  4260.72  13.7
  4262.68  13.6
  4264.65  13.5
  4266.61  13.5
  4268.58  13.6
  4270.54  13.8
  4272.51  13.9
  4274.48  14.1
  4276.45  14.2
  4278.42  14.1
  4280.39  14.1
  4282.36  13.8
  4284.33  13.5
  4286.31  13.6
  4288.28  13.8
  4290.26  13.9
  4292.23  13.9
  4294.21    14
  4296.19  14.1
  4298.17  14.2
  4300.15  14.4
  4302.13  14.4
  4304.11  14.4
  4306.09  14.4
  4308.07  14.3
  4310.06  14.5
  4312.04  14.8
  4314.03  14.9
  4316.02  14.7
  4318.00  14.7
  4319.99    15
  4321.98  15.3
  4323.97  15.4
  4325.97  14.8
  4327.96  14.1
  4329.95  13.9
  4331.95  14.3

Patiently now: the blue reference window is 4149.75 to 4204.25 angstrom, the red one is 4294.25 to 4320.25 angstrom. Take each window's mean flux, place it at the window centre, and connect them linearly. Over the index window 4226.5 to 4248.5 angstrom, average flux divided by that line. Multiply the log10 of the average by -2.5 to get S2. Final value 0.050 mag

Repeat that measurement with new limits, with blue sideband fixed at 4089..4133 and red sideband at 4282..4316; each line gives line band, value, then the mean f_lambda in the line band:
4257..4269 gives 0.06 mag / 13.7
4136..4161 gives 0.00 mag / 15.5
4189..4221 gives -0.03 mag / 15.4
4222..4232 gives 0.02 mag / 14.6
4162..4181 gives -0.02 mag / 15.5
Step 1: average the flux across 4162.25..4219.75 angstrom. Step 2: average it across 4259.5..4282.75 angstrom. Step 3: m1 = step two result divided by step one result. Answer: 0.9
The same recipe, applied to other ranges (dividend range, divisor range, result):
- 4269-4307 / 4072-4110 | 0.87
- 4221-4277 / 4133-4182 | 0.91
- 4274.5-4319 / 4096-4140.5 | 0.91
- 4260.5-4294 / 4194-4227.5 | 0.91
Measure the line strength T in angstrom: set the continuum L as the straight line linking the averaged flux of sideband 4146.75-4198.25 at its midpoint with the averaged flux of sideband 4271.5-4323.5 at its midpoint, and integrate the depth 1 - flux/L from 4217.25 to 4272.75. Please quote 2.3 angstrom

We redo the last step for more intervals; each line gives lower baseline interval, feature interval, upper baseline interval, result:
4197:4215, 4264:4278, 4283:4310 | 0.6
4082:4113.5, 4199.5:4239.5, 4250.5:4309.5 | -1.0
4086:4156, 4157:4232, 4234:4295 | -2.7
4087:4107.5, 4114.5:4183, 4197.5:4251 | -0.9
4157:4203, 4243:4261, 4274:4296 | 0.4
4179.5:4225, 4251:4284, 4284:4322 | 1.8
